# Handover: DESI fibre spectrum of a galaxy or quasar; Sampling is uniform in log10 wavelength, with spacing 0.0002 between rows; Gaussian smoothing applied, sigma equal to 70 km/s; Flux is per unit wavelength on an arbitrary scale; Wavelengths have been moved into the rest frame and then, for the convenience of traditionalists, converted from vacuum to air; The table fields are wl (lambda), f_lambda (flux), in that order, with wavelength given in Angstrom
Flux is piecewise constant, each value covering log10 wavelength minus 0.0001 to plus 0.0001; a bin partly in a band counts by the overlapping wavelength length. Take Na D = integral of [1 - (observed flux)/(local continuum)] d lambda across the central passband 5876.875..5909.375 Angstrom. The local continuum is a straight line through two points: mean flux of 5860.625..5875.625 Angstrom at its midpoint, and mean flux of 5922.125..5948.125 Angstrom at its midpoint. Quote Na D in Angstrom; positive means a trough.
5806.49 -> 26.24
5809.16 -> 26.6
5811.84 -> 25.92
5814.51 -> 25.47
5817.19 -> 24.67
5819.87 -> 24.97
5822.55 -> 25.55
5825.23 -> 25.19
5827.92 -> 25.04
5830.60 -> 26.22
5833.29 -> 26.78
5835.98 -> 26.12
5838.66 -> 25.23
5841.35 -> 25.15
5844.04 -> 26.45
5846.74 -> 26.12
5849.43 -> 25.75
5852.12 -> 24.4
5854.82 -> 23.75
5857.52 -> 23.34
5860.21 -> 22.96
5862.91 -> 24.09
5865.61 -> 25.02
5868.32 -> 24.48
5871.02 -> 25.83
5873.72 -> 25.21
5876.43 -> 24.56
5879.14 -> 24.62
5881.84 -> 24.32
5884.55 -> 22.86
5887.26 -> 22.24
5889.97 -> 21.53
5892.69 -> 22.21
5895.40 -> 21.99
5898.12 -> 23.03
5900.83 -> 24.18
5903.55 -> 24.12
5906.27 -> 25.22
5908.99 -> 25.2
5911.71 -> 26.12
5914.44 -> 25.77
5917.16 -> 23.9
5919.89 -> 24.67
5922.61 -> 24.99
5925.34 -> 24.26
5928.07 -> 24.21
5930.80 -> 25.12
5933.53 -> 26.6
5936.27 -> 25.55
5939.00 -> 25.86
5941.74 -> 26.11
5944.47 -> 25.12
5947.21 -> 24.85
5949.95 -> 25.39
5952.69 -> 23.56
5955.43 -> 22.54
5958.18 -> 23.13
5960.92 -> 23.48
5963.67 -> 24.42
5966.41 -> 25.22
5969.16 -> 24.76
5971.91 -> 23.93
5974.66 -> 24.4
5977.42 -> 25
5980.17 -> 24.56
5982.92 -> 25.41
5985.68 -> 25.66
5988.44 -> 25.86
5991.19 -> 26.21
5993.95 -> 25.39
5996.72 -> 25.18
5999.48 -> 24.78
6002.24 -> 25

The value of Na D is 2.0 Angstrom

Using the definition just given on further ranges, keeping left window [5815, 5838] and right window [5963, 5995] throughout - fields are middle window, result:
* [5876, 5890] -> 1.07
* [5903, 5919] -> 0.13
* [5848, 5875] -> 1.02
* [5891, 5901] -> 1.06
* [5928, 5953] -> -0.16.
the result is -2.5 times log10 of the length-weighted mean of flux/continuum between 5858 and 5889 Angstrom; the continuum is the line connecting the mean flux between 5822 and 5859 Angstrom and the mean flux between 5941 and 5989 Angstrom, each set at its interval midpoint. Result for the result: 0.04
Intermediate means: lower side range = 25.4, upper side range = 24.6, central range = 24.1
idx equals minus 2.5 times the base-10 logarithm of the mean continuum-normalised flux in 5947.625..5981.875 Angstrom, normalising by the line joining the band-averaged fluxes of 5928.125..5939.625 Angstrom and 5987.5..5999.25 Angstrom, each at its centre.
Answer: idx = 0.06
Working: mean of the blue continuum 25.6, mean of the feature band 24.2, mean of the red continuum 25.6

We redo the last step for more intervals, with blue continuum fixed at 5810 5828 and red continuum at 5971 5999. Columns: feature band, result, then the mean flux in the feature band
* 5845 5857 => 0.02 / 24.9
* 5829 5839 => -0.04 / 26.2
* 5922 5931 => 0.03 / 24.5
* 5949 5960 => 0.07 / 23.6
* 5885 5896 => 0.15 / 22.1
